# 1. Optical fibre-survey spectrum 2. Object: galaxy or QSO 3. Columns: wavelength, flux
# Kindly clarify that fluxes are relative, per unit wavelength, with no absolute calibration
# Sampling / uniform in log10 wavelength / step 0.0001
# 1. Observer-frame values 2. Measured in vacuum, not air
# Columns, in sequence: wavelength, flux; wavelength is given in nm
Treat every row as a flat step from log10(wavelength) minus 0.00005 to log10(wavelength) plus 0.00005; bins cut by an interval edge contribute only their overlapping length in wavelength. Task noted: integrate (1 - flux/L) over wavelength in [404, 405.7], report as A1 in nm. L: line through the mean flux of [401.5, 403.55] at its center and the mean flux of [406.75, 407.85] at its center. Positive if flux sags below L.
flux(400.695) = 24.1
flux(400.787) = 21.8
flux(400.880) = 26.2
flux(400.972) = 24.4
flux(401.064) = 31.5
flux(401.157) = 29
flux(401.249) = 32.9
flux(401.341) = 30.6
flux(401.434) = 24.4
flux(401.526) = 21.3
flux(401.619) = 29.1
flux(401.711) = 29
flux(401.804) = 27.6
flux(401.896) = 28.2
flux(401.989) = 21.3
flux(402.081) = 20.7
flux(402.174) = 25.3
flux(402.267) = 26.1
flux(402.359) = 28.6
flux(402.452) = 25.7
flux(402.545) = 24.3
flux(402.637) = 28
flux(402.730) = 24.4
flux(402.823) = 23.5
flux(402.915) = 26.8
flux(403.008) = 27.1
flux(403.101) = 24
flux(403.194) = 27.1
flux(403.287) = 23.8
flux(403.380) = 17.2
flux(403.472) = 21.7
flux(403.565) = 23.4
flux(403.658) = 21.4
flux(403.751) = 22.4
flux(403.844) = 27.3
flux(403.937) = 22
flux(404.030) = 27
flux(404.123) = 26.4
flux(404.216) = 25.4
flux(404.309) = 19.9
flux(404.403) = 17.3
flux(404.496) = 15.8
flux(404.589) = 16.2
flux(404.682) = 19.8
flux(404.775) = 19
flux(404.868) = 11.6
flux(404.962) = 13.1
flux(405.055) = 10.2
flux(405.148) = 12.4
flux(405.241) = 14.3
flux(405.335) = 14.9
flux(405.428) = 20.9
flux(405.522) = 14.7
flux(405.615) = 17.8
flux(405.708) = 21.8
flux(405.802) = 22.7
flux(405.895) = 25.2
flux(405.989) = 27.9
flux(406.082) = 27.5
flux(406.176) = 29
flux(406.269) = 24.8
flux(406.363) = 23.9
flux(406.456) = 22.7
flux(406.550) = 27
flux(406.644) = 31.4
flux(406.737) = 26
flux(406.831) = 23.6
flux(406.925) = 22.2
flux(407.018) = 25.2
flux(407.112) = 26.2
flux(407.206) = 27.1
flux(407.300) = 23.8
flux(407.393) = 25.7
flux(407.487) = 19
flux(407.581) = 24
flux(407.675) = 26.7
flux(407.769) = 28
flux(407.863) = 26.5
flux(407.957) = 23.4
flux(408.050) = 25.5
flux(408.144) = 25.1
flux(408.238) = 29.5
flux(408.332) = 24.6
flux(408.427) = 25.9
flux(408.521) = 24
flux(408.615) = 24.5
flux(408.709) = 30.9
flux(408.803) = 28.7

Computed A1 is 0.50 nm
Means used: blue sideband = 25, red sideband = 24.8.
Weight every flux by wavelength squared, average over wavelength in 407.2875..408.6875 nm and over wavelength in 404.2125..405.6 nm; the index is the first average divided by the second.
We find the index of 1.59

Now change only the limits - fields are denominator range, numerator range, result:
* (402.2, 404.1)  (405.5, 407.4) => 1.02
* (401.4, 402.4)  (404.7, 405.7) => 0.61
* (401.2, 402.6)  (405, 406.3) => 0.78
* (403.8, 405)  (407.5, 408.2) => 1.28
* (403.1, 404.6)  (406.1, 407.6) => 1.14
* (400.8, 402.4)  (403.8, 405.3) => 0.70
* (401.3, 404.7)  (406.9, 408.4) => 1.07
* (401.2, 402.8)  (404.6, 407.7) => 0.85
